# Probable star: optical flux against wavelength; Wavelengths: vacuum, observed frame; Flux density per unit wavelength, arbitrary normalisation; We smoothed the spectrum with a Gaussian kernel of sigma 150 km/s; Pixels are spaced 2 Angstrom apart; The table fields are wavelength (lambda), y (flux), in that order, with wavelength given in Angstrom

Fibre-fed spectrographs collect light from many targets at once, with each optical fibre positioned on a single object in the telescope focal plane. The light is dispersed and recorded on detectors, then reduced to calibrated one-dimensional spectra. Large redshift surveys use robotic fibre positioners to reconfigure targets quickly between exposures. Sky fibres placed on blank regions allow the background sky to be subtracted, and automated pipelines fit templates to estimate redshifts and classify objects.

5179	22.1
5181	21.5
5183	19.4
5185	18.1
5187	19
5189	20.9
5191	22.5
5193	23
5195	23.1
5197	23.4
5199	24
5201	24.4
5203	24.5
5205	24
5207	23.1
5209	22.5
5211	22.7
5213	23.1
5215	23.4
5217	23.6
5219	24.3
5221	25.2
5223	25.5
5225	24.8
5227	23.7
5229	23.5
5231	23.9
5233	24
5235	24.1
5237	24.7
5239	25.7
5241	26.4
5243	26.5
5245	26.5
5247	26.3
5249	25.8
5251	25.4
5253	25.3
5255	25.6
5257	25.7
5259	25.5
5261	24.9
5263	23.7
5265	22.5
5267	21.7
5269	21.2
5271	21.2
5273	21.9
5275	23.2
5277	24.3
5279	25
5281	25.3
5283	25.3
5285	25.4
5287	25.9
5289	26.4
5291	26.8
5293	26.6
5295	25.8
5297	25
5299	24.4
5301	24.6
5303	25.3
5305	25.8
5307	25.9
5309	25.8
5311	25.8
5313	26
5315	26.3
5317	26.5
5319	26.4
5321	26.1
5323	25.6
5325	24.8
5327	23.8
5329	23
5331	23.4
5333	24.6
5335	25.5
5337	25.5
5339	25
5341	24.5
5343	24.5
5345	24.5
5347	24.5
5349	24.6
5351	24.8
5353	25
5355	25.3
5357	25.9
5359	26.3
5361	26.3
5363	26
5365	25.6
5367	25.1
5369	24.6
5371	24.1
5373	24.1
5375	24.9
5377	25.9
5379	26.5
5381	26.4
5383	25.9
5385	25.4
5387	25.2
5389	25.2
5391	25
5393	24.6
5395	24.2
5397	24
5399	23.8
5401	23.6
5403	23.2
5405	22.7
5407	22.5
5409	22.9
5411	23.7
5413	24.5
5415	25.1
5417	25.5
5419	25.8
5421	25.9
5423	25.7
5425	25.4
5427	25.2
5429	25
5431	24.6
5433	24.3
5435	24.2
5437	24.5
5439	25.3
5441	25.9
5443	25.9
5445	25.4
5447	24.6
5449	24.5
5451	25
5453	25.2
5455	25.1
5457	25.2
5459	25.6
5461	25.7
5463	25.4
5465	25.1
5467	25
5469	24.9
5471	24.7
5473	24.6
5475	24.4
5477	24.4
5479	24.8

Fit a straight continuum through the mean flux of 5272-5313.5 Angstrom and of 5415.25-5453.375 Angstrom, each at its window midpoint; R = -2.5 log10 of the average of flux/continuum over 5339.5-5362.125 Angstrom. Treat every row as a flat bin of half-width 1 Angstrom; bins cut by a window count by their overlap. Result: 0.00 mag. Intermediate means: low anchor 25.3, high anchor 25.2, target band 25.1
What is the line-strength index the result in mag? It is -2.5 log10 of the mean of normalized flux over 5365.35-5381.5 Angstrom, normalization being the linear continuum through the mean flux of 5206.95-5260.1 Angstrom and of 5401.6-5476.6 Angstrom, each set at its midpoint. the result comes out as -0.02 mag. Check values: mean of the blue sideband 24.7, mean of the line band 25.2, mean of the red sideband 24.8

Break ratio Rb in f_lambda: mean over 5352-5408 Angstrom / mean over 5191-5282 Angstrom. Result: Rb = 1.03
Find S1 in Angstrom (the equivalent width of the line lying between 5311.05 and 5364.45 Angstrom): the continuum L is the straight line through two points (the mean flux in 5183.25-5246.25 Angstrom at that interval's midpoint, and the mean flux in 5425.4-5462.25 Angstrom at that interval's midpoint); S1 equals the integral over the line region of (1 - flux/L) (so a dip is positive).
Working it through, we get -1.7 Angstrom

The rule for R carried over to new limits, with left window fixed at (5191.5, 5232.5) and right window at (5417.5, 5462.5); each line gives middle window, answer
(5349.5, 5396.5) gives -0.02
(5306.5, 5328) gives -0.06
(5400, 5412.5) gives 0.08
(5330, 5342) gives -0.01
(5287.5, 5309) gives -0.06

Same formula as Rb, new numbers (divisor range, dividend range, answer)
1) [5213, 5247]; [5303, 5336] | 1.02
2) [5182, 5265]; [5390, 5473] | 1.03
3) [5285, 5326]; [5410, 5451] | 0.97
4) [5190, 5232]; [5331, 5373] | 1.06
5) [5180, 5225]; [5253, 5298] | 1.07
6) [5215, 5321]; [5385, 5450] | 0.99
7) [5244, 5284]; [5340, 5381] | 1.04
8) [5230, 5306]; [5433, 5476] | 1.01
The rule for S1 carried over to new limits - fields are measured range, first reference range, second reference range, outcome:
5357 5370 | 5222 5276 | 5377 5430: -0.53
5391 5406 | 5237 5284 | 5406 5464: 0.64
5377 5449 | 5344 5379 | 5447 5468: 1.05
